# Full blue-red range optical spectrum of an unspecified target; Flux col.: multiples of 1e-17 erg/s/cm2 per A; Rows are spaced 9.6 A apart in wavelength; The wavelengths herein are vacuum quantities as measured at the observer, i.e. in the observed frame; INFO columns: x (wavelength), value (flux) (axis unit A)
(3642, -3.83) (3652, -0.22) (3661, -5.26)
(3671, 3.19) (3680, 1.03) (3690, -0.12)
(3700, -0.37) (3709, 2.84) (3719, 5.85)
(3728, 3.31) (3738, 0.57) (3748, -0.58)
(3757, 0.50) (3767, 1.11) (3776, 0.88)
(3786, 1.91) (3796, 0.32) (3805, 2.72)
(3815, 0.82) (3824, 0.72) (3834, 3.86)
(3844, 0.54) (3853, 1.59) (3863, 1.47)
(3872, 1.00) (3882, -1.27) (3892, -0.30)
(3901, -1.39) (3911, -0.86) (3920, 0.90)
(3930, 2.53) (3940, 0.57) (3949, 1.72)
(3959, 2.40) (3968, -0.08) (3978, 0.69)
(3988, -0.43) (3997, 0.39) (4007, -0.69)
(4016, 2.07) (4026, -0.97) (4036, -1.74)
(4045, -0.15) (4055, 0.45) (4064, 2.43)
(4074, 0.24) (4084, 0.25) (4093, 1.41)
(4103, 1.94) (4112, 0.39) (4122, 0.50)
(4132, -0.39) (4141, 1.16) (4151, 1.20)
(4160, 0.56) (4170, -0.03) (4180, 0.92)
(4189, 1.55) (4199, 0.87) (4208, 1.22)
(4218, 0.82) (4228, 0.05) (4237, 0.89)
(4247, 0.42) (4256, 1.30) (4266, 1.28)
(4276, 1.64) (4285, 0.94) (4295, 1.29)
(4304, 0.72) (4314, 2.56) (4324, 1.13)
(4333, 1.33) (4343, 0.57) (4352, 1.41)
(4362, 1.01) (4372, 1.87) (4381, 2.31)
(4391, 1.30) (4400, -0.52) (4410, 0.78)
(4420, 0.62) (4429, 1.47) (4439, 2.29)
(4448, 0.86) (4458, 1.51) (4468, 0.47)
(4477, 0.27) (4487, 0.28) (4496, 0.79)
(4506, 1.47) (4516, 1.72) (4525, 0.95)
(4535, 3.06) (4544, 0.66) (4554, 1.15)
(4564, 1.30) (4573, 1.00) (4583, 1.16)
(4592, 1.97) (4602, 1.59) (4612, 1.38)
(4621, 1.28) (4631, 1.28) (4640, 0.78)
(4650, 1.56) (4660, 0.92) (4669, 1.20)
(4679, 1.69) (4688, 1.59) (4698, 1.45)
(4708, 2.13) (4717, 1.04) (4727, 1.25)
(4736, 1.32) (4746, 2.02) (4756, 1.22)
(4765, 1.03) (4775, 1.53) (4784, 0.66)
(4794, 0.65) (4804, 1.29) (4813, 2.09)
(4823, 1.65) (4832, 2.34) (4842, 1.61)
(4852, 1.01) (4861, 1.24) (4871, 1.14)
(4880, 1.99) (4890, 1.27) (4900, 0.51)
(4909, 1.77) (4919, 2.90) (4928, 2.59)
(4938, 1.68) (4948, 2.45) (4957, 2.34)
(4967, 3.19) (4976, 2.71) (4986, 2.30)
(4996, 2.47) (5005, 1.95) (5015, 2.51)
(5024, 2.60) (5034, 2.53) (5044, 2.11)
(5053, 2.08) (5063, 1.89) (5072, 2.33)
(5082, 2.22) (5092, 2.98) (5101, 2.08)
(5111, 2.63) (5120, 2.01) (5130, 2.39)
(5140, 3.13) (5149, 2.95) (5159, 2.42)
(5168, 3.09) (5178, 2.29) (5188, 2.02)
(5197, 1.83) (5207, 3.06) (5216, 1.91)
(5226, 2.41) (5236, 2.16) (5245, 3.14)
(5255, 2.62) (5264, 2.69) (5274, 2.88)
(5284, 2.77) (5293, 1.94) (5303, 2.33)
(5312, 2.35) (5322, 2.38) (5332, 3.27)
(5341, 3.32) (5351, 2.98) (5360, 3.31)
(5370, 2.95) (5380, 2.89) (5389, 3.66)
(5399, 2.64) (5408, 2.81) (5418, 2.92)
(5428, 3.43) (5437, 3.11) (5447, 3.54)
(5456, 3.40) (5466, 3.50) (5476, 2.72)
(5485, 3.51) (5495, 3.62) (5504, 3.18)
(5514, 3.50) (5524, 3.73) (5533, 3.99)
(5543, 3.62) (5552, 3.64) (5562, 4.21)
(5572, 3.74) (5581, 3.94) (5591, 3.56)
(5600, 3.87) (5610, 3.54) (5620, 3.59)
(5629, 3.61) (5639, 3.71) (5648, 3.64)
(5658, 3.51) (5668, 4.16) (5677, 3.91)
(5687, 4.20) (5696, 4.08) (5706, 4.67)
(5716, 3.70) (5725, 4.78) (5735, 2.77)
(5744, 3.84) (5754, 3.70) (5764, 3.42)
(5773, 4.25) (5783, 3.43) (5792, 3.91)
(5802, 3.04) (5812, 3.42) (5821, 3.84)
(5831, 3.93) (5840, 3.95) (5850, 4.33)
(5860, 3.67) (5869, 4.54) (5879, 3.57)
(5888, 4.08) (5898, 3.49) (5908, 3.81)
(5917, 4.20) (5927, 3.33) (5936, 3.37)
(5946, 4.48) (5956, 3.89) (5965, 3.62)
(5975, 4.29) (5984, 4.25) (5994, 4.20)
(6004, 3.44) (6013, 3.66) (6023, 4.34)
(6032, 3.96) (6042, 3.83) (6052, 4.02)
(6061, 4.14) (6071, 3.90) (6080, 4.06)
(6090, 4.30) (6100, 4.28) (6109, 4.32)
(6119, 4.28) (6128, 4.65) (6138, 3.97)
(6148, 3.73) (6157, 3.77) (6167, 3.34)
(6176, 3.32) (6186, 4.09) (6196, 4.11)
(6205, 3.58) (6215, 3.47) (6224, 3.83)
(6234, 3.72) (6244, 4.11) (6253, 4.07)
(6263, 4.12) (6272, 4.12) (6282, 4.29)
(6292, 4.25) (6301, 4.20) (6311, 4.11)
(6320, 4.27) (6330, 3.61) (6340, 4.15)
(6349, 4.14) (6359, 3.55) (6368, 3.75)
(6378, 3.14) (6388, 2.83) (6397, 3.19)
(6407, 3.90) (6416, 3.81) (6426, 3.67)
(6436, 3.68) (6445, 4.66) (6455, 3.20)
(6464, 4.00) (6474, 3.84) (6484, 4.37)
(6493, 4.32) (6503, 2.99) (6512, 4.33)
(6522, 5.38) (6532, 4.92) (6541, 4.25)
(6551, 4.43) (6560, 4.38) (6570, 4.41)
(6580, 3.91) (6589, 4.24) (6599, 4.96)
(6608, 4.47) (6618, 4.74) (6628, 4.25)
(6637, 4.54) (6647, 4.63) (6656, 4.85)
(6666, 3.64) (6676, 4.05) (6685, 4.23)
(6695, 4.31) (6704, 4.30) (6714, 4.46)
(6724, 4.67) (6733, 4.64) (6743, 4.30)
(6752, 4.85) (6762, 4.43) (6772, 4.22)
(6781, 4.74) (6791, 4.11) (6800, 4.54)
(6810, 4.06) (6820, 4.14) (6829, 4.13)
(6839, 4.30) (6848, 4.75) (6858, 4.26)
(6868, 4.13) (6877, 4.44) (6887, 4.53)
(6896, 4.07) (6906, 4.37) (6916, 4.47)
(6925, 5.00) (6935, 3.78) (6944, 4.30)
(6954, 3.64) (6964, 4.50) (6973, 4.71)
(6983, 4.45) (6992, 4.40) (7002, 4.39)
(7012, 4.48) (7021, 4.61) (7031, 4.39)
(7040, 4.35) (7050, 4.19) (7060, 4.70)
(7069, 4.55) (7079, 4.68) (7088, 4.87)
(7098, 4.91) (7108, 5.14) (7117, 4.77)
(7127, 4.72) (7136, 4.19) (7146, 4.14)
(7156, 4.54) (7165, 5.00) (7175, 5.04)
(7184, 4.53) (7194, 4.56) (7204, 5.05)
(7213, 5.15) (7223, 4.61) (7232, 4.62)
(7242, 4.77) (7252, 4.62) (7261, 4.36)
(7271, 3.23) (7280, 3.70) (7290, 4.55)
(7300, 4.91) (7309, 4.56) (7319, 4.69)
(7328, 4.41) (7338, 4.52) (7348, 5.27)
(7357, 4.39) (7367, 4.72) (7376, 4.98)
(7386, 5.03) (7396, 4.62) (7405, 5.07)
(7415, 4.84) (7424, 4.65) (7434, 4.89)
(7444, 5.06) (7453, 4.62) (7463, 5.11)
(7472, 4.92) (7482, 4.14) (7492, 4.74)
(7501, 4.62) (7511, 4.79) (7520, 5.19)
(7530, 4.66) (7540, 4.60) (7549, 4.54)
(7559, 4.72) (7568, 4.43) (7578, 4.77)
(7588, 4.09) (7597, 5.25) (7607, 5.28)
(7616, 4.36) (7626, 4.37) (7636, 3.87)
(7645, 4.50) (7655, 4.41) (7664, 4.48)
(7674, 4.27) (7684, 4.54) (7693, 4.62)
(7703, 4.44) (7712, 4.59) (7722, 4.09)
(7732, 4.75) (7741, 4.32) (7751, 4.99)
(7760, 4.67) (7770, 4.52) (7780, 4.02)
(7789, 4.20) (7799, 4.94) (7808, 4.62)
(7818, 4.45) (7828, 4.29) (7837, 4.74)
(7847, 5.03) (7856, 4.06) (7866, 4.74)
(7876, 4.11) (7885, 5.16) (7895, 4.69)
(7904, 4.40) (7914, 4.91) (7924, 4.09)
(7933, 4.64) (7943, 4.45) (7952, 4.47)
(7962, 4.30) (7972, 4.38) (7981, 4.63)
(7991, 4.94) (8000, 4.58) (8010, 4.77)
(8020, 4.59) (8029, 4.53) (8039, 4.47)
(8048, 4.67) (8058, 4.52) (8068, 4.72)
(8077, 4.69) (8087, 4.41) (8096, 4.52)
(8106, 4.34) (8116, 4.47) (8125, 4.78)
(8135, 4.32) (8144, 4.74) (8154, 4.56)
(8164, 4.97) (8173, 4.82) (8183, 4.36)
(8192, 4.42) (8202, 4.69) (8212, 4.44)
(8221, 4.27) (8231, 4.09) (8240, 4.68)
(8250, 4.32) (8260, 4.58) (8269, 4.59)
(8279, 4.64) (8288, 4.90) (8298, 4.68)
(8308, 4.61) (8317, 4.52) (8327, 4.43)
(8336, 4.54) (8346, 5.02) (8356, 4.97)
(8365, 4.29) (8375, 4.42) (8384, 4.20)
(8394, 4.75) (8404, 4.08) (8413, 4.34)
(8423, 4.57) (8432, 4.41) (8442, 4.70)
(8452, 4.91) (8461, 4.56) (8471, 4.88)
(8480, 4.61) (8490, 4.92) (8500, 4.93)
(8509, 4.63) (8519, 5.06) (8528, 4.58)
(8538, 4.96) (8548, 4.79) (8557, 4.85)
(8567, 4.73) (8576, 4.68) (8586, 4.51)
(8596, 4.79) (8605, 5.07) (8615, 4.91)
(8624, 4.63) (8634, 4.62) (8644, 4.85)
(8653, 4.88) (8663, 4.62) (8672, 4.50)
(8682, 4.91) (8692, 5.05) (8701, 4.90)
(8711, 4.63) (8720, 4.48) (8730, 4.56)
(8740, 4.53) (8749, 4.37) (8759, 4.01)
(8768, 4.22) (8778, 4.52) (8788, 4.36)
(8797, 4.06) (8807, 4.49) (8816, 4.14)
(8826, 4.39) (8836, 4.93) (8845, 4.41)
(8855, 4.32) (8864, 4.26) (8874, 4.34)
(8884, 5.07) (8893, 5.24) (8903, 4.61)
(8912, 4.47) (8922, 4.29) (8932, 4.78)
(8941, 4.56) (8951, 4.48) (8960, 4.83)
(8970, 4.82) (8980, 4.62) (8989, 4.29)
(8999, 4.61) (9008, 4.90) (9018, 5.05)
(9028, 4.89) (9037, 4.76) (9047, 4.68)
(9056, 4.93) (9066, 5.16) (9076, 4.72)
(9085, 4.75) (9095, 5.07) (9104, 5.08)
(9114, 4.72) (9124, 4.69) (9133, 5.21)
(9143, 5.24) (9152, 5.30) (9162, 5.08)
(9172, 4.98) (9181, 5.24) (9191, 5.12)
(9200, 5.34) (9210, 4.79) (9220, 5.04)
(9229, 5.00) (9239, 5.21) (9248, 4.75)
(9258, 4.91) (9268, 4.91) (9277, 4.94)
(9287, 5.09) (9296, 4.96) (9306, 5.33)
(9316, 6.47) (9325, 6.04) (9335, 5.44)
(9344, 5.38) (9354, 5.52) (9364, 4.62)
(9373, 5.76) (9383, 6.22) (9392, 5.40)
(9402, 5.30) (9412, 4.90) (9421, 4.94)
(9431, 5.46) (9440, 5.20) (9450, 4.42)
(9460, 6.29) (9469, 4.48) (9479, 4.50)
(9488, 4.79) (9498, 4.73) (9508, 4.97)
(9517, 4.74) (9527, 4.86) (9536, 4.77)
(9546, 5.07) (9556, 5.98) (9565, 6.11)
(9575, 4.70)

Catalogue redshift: 0.23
